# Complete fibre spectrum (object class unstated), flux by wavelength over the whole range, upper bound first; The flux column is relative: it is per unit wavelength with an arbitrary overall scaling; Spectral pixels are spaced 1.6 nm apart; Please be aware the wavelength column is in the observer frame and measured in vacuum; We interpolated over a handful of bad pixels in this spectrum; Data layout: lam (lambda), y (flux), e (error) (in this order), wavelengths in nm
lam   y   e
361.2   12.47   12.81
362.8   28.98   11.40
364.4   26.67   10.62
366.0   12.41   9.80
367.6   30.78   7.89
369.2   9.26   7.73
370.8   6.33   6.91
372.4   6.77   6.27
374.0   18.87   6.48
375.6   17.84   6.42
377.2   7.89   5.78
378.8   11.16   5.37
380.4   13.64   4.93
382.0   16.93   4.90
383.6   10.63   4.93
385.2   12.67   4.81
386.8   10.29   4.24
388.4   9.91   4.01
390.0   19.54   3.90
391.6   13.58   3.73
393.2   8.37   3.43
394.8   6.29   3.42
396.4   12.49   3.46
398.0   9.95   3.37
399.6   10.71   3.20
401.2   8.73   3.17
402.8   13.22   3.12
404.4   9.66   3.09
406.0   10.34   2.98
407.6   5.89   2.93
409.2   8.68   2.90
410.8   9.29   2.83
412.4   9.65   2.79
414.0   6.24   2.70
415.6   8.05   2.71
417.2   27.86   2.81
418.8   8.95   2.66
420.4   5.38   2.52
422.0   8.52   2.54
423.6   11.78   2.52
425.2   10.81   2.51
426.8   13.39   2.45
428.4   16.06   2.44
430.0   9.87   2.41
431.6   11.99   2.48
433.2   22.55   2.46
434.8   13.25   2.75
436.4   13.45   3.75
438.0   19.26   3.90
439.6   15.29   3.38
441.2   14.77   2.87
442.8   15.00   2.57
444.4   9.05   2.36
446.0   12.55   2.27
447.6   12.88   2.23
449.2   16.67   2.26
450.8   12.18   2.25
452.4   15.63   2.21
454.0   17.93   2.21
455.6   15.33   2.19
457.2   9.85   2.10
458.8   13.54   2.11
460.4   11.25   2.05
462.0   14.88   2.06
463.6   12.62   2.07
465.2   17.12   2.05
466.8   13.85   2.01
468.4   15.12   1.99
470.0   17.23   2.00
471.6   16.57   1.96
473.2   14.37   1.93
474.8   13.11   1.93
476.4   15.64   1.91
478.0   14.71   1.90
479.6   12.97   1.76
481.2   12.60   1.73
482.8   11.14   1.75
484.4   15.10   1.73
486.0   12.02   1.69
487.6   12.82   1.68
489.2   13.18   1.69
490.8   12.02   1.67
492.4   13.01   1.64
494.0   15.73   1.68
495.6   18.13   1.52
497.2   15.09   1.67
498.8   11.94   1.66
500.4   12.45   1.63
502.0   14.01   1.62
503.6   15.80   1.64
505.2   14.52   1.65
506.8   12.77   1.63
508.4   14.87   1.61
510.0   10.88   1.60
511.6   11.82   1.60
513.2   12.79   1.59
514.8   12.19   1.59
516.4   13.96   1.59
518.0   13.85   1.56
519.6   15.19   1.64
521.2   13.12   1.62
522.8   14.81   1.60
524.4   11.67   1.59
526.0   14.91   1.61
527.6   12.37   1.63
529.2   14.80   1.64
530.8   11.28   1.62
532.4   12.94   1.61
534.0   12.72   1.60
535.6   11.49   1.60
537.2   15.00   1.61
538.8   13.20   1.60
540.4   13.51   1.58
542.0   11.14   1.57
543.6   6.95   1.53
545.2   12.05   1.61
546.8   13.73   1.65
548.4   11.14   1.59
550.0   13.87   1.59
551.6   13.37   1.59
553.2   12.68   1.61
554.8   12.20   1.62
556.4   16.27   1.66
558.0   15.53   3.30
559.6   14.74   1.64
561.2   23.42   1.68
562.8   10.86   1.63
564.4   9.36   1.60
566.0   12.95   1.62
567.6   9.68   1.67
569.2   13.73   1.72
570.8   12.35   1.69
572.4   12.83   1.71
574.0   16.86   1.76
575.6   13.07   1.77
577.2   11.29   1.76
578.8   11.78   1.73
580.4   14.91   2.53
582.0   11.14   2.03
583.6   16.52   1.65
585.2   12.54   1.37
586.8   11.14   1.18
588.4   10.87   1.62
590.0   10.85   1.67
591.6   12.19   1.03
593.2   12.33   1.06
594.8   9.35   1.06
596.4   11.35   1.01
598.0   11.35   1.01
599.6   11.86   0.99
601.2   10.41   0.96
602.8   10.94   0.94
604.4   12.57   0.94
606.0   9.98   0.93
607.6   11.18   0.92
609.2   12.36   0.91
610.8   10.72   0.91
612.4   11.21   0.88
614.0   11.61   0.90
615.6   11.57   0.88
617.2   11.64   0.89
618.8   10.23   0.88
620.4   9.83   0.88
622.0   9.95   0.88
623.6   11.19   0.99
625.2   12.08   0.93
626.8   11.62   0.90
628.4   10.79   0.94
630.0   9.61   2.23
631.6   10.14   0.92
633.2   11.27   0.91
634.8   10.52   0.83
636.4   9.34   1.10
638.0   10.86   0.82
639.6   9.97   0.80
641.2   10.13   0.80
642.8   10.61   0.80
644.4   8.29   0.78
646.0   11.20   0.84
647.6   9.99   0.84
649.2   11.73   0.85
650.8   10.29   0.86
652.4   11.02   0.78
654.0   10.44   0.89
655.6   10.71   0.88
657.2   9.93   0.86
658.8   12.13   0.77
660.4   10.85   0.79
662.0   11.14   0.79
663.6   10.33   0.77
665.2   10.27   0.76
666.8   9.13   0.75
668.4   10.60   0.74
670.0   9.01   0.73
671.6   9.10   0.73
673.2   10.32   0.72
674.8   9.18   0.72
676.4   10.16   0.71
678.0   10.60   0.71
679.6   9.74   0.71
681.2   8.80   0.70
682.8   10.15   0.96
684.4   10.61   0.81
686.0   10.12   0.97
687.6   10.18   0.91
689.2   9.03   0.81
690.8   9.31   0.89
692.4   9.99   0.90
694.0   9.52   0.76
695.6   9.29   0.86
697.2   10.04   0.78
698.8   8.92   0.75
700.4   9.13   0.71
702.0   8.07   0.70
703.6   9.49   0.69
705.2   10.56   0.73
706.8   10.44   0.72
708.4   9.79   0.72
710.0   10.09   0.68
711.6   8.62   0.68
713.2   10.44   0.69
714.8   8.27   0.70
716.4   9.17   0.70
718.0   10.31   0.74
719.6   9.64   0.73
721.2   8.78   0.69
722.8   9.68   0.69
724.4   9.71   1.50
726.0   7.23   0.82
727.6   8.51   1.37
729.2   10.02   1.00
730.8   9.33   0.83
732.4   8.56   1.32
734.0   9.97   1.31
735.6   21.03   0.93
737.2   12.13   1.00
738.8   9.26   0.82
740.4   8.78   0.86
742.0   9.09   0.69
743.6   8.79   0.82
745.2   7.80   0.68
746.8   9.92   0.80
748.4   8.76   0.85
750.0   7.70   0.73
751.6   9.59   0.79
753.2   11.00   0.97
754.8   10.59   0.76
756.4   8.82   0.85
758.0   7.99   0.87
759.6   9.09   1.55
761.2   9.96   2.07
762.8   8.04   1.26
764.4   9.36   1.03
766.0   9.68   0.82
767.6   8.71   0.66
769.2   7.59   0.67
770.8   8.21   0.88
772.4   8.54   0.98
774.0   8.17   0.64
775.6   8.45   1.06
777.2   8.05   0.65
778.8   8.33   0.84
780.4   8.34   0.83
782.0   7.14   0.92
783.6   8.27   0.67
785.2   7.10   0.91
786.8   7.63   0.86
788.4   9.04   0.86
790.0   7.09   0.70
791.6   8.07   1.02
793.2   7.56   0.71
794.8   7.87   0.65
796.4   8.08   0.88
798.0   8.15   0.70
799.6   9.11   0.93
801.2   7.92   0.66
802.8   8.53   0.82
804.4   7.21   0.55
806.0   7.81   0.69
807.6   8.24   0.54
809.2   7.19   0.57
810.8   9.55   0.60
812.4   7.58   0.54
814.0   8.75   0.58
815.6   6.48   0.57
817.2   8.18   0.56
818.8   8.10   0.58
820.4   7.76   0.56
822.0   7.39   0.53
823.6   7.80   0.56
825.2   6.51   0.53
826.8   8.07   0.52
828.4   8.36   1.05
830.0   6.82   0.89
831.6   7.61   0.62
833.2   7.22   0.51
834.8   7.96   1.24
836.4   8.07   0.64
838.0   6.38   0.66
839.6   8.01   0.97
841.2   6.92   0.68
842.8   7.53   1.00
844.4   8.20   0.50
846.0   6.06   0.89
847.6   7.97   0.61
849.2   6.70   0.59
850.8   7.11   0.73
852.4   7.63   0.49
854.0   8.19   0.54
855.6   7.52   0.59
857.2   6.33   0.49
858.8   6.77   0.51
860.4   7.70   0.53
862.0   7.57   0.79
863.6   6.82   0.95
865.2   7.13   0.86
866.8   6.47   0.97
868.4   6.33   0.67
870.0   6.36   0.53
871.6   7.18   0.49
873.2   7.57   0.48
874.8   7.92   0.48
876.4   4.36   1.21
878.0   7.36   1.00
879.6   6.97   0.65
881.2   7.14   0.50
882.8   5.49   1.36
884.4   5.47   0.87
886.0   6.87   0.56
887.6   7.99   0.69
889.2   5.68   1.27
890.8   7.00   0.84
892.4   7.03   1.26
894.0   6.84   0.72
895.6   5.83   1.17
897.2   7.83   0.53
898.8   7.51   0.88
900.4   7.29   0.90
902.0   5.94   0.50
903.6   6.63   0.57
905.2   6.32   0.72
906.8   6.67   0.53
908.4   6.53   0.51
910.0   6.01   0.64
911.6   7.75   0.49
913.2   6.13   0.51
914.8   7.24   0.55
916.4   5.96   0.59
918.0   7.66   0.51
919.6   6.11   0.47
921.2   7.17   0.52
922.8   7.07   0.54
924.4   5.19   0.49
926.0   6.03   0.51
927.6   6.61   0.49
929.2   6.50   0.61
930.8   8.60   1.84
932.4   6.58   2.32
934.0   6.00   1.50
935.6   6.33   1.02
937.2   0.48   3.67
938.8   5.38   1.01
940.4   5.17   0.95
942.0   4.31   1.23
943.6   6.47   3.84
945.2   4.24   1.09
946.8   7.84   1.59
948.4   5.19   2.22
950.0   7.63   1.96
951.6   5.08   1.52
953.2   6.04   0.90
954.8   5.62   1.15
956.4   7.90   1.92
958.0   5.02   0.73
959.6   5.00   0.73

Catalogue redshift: 0.12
